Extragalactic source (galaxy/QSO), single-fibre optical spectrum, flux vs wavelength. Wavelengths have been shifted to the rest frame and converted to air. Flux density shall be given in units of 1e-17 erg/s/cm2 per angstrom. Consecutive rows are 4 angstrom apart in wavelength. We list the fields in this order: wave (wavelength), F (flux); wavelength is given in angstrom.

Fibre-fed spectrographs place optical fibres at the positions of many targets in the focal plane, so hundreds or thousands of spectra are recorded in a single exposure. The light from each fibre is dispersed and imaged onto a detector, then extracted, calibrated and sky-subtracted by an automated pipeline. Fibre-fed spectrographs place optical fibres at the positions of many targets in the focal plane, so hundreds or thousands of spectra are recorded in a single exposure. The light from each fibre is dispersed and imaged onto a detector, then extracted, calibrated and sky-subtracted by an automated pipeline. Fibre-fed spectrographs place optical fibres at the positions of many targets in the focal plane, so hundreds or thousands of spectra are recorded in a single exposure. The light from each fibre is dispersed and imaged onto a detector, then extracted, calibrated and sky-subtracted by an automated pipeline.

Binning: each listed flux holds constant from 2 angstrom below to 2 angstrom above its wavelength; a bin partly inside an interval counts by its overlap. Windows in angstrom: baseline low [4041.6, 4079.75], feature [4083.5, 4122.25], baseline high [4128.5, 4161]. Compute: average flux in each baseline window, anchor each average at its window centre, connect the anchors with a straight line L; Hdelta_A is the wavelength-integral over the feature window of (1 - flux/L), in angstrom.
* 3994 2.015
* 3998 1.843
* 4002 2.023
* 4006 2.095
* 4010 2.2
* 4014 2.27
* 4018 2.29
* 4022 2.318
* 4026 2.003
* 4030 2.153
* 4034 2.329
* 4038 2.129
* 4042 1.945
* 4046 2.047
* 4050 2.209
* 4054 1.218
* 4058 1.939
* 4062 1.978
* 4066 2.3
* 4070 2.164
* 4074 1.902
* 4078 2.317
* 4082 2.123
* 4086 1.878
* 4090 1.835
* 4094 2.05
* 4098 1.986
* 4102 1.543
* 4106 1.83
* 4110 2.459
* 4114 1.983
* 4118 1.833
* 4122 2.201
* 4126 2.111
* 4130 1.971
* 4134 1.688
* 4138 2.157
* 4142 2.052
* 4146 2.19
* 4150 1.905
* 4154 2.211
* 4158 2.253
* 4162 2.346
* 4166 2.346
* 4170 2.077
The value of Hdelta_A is 1.6 angstrom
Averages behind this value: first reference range 2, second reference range 2.06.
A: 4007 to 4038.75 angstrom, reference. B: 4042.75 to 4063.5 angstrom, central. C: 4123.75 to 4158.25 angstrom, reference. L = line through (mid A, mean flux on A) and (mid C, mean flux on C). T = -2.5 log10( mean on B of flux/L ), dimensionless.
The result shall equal 0.16 mag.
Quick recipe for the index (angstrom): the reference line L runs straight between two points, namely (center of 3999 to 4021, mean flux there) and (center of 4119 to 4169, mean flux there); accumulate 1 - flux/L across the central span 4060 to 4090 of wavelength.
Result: 0.9 angstrom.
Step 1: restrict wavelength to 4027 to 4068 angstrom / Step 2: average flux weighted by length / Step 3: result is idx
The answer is 2.02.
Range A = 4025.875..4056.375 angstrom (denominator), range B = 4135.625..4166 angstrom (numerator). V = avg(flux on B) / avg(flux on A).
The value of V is 1.1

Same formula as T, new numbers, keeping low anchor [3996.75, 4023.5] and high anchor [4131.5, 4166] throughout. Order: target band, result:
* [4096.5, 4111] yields 0.11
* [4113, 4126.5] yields 0.05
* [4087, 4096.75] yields 0.10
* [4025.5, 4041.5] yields 0.00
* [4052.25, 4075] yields 0.11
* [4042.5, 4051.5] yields 0.03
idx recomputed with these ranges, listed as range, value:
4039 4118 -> 1.98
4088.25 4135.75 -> 1.96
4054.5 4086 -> 2.05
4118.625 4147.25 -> 2.04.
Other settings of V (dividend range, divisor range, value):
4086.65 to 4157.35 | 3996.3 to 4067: 0.97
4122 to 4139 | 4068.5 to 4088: 0.96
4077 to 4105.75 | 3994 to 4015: 0.94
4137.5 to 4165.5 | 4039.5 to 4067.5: 1.12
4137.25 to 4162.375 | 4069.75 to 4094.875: 1.06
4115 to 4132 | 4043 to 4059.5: 1.09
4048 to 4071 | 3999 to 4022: 0.90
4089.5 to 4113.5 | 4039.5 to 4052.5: 0.96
